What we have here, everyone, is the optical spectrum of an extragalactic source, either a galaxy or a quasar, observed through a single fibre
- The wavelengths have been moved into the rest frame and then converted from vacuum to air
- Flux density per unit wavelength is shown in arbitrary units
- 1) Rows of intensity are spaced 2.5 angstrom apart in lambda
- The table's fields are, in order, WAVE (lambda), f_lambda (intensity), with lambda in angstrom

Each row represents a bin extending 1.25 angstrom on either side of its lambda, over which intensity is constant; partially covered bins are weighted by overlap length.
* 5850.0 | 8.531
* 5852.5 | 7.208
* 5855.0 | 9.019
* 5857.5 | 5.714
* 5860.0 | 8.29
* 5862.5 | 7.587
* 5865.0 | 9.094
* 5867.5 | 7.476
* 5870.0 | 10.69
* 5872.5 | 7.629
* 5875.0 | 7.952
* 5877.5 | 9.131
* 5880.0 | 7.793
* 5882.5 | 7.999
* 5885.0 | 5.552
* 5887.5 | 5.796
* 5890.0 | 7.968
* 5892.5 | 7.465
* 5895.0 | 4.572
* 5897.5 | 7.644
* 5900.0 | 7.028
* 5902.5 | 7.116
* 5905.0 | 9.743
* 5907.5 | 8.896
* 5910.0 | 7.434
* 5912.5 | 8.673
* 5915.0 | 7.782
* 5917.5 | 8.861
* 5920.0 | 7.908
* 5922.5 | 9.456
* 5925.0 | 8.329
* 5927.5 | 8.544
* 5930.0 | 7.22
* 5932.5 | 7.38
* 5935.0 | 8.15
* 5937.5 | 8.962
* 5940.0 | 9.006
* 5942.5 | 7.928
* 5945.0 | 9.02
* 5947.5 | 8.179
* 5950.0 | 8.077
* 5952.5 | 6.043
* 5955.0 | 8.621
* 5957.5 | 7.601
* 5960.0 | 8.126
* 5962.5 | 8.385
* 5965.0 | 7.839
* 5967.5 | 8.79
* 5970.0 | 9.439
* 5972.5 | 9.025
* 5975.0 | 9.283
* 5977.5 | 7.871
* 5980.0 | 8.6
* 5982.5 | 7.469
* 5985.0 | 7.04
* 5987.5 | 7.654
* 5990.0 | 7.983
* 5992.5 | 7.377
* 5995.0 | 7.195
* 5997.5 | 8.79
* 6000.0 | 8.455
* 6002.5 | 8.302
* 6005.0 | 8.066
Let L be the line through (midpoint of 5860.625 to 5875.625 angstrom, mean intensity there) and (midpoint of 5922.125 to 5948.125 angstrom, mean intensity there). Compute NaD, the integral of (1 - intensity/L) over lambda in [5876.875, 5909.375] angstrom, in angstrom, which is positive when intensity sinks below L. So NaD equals 3.8 angstrom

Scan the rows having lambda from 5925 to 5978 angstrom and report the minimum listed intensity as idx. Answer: 6.043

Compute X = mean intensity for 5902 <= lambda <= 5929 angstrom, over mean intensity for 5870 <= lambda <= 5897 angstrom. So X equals 1.15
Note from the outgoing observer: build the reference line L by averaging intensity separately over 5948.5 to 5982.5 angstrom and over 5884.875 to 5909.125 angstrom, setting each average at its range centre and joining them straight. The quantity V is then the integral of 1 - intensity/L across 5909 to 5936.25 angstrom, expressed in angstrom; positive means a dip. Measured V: -1.9 angstrom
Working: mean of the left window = 7.26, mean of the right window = 8.25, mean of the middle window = 8.16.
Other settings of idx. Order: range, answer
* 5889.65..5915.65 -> 4.572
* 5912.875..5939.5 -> 7.22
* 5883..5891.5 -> 5.552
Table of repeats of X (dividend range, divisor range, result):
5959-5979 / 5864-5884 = 1.02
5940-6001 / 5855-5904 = 1.08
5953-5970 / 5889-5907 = 1.11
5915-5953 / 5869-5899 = 1.10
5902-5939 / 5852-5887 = 1.05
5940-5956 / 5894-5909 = 1.07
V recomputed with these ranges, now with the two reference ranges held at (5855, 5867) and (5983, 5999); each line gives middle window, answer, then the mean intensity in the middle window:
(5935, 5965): -1.7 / 8.16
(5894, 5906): 0.8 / 7.22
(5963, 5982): -2.3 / 8.63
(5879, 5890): 1.2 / 6.9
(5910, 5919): -0.6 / 8.28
